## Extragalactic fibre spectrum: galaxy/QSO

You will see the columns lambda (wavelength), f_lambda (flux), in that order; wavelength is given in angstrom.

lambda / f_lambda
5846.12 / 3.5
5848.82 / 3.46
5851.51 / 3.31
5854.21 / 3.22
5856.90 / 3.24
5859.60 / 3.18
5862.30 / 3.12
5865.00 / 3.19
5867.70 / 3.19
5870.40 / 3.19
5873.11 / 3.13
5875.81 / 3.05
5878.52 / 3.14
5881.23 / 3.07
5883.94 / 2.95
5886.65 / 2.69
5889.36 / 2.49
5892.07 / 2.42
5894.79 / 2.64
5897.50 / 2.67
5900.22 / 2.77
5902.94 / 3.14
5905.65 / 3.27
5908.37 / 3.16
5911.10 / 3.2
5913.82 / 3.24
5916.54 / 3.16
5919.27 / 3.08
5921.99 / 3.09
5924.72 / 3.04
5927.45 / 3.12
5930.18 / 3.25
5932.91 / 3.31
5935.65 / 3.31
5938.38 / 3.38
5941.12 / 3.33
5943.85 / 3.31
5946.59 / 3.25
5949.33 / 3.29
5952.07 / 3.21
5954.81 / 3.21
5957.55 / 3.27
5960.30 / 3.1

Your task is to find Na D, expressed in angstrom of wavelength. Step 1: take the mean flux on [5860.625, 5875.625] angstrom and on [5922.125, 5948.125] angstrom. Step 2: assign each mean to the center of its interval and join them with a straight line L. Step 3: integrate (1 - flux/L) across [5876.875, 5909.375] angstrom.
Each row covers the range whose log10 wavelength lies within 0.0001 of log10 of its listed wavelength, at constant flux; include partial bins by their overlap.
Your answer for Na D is 3.3 angstrom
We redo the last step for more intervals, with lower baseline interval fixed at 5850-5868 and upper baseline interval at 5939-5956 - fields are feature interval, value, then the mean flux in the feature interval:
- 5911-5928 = 0.7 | 3.13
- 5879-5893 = 2.0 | 2.76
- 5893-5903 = 1.5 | 2.74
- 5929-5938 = -0.1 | 3.3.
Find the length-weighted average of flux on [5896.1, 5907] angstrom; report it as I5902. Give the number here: 2.96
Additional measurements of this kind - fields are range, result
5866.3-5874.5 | 3.17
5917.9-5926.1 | 3.07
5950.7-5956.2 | 3.21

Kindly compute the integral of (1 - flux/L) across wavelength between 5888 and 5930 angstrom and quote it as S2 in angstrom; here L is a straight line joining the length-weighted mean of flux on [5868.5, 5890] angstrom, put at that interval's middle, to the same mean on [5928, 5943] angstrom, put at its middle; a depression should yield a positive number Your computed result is 2.44 angstrom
